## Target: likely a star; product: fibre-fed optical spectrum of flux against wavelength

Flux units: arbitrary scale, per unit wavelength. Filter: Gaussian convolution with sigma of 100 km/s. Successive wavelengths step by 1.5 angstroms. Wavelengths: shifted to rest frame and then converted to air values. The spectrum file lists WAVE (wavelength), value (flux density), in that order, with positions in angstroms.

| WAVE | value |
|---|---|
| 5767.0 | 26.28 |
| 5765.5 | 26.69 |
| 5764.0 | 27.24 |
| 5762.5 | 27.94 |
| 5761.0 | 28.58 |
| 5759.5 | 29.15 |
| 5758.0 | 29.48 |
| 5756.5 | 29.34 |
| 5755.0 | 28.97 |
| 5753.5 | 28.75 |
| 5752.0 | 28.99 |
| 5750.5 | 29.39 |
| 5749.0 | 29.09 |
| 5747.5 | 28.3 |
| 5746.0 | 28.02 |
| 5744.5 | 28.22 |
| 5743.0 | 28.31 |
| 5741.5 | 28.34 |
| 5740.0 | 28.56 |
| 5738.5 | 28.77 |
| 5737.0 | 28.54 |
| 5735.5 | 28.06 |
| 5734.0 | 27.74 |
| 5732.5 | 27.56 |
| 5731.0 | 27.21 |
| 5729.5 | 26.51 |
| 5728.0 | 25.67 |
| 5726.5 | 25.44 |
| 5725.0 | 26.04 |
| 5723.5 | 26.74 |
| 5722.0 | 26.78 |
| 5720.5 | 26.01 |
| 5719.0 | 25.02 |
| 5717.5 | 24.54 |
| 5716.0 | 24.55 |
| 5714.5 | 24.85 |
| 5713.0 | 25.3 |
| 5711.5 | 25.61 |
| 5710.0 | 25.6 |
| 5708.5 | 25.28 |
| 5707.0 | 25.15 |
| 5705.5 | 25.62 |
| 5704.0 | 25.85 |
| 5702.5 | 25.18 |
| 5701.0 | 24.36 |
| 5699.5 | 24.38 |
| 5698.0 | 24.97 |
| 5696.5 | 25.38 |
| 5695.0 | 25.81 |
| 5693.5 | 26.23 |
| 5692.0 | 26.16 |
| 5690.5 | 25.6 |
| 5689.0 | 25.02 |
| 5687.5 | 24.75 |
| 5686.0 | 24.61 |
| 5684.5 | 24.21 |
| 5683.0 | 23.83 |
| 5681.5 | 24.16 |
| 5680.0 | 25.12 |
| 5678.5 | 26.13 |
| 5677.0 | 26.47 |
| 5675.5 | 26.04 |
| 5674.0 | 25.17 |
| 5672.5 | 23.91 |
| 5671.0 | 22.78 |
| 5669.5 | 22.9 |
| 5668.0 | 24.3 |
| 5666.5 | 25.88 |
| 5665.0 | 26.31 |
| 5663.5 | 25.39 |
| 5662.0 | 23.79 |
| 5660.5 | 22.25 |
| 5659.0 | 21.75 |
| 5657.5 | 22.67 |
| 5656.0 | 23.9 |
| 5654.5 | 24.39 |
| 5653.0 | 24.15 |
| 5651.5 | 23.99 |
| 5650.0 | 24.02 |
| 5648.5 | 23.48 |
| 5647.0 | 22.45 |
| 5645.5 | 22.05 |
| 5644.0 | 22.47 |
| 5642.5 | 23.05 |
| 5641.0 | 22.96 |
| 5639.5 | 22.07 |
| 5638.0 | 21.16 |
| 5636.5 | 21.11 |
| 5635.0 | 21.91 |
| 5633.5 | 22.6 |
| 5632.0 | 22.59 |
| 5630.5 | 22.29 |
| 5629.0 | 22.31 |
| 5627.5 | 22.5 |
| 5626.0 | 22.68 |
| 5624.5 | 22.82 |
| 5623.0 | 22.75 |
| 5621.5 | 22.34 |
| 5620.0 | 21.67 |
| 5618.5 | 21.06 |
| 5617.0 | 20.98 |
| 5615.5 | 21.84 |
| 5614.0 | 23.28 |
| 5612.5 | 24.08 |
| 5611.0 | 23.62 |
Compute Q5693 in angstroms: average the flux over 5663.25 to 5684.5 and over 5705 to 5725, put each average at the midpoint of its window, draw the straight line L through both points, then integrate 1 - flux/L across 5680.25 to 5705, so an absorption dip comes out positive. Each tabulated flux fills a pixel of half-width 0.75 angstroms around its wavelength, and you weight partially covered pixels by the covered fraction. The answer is 0.1 angstroms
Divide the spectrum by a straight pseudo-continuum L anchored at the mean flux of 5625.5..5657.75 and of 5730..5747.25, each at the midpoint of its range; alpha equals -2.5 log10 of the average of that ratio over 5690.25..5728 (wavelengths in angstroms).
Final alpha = 0.04 mag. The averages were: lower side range 22.8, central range 25.5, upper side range 28.1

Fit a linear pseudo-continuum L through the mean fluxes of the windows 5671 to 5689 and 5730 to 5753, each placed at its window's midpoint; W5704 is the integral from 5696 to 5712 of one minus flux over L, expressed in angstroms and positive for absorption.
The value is 0.6 angstroms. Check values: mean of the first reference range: 24.9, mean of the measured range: 25.2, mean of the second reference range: 28.3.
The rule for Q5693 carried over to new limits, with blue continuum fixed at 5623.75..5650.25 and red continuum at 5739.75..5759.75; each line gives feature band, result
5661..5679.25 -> -0.4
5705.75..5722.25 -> 0.9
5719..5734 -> 0.6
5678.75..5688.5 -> 0.2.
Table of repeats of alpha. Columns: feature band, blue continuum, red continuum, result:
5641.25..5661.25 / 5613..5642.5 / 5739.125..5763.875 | 0.014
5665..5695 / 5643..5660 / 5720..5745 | -0.014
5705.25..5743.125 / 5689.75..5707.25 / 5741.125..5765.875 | 0.018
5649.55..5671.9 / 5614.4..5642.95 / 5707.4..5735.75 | -0.020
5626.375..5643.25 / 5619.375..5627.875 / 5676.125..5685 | 0.035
